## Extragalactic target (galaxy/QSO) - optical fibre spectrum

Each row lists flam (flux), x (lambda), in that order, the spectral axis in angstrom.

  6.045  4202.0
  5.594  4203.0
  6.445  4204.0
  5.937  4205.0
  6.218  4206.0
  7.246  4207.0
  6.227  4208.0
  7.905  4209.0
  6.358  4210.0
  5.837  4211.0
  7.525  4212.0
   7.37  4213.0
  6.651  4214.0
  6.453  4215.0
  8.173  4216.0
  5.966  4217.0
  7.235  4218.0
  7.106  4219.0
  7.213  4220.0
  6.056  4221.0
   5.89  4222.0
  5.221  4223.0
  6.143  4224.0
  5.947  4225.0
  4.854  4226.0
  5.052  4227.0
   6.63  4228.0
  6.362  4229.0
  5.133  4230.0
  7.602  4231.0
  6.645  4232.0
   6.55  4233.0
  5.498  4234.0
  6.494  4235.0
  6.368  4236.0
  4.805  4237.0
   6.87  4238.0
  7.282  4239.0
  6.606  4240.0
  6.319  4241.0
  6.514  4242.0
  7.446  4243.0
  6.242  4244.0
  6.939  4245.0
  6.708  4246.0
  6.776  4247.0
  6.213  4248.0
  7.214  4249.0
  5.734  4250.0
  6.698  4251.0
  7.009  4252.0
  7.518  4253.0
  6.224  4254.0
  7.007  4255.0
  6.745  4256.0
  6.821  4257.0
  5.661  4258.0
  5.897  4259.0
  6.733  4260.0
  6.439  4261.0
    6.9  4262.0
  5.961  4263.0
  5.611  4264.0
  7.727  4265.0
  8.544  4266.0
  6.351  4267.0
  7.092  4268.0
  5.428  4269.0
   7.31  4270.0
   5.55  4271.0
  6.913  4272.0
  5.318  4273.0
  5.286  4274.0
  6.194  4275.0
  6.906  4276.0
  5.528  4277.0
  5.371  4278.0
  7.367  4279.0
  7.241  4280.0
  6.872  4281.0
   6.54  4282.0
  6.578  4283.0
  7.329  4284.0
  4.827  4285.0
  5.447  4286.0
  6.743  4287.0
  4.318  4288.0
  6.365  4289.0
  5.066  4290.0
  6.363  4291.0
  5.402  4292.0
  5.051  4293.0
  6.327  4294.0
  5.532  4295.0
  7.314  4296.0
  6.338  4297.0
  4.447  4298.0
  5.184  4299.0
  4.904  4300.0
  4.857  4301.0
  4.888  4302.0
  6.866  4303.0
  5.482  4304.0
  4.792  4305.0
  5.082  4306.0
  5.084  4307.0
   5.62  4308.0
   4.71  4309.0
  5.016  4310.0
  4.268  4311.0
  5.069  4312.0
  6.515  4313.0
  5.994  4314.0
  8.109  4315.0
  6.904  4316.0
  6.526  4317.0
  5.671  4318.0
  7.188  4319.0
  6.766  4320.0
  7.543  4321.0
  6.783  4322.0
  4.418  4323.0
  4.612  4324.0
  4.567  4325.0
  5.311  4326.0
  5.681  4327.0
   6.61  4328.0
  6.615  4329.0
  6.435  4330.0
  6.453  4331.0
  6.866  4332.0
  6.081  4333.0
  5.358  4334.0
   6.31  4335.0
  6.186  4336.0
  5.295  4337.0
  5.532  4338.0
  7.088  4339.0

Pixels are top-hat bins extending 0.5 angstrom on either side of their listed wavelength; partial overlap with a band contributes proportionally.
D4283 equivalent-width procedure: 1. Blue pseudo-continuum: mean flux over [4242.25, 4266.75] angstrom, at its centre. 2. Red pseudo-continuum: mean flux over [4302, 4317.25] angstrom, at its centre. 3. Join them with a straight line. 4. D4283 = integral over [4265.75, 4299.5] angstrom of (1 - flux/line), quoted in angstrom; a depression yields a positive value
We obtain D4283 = 0.4 angstrom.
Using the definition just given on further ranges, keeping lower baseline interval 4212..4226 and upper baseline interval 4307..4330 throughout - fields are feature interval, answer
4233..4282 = -1.6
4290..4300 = 0.6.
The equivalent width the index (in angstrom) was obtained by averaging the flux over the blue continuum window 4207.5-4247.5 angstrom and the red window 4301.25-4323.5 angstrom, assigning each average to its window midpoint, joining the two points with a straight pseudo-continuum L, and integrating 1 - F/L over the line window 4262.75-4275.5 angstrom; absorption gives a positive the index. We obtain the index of -0.49 angstrom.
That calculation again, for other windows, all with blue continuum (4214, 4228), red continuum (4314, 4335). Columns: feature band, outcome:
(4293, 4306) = 1.5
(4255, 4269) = -0.8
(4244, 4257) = -0.9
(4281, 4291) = 0.4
